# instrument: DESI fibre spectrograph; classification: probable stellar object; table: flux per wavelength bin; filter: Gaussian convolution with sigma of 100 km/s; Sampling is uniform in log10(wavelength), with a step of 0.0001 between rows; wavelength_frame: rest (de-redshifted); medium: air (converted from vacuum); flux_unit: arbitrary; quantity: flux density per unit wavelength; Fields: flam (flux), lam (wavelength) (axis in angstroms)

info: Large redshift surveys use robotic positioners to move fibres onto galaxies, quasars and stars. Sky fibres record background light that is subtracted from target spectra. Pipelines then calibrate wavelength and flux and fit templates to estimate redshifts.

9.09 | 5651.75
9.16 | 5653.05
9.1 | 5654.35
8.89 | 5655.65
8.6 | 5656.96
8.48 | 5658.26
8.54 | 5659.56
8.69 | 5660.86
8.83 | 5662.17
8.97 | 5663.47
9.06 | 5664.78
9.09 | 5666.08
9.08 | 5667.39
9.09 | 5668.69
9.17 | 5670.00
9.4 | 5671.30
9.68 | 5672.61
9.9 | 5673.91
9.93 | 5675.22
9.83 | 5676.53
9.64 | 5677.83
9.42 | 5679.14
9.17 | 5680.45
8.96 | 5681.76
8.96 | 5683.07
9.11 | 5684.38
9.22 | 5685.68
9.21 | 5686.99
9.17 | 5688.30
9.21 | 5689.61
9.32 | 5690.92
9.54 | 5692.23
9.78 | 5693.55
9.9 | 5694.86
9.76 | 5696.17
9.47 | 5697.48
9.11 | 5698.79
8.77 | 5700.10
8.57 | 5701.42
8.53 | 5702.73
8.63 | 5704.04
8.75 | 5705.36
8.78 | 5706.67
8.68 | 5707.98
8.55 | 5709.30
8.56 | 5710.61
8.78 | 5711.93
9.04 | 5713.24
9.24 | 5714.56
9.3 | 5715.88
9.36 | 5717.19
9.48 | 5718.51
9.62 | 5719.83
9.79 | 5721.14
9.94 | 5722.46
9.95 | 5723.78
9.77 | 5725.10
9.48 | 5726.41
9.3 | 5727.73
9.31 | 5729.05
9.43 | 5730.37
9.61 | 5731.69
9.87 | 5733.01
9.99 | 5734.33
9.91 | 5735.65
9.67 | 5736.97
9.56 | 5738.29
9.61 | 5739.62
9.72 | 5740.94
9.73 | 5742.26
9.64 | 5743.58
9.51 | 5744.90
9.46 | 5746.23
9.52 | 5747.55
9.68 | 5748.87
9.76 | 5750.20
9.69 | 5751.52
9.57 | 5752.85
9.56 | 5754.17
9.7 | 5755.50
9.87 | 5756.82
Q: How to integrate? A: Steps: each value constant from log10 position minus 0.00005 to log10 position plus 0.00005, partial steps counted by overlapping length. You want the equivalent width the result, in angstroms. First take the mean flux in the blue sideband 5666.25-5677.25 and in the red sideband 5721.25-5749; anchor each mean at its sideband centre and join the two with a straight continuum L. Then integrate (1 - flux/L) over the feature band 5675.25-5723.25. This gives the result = 1.78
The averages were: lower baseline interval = 9.5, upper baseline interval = 9.65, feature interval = 9.21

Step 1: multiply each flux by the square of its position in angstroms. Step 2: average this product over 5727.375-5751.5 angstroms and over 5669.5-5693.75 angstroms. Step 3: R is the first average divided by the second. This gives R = 1.05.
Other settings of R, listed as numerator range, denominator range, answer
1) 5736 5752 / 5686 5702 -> 1.05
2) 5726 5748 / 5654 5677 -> 1.08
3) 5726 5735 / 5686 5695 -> 1.03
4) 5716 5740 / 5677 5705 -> 1.06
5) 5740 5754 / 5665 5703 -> 1.06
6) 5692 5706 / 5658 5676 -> 1.01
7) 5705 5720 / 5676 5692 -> 0.98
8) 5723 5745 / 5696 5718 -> 1.09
